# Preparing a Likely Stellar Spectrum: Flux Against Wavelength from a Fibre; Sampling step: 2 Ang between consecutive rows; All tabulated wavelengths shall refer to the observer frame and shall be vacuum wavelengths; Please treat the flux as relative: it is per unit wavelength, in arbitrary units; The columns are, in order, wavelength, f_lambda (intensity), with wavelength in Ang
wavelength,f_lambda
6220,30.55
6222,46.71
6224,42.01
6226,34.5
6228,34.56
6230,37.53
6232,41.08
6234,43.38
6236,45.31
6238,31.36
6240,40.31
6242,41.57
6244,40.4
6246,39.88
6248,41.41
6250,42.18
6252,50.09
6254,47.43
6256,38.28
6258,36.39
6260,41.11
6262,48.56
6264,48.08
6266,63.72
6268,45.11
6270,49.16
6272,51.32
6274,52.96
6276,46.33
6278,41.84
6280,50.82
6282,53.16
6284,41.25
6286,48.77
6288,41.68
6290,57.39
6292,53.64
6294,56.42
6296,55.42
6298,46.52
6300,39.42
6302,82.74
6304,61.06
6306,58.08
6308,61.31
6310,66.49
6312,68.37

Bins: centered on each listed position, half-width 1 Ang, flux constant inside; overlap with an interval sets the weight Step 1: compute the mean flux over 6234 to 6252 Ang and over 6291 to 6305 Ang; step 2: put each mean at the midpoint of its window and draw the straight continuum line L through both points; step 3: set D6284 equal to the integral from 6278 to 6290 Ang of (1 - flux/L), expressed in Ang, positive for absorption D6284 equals 1.13 Ang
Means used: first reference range 41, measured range 47.5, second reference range 56.5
